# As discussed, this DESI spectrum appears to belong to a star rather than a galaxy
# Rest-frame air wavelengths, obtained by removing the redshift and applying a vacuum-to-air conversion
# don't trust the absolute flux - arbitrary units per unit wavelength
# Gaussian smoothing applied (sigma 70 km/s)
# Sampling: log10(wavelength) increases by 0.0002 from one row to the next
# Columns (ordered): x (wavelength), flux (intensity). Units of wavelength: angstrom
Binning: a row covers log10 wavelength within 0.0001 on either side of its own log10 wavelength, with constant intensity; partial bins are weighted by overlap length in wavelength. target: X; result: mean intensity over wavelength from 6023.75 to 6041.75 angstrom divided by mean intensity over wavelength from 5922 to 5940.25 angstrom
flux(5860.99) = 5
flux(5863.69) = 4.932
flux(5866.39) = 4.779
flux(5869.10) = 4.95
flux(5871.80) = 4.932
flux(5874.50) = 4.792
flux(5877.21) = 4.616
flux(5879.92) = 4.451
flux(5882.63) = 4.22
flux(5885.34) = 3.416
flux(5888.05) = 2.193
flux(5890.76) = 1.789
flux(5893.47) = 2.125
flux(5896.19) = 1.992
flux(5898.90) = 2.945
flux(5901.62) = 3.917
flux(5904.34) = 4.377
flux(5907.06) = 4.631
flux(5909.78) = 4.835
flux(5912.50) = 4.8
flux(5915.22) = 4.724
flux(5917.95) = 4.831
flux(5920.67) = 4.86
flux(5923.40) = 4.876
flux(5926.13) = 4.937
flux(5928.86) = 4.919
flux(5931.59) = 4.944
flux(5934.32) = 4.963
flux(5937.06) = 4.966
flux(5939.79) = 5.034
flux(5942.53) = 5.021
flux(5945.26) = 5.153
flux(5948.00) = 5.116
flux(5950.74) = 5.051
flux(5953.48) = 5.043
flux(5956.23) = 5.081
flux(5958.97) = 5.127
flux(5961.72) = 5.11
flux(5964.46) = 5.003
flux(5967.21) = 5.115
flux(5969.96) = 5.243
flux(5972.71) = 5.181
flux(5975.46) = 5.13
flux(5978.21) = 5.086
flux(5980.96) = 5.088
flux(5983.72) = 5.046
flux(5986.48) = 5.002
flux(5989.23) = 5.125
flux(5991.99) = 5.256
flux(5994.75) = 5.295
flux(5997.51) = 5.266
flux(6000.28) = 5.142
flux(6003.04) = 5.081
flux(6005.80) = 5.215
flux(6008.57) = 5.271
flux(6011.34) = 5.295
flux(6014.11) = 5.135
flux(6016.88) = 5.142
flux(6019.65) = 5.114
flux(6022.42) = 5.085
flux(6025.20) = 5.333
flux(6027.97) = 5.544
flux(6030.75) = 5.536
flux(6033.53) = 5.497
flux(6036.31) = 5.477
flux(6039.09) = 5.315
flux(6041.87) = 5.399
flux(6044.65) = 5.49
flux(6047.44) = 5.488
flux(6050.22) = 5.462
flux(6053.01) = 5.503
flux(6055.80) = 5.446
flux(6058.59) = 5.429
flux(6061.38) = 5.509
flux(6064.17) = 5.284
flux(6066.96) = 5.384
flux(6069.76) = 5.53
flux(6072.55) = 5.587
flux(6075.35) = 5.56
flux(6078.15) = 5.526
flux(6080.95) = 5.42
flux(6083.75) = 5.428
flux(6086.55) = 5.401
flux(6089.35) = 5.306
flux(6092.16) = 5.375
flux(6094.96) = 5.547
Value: 1.1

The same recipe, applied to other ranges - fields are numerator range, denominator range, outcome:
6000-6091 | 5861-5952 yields 1.23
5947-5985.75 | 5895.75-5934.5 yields 1.14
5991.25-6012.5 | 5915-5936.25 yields 1.07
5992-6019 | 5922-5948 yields 1.04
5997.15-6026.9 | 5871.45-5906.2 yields 1.49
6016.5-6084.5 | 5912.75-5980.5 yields 1.08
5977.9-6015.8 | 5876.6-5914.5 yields 1.44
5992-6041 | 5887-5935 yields 1.31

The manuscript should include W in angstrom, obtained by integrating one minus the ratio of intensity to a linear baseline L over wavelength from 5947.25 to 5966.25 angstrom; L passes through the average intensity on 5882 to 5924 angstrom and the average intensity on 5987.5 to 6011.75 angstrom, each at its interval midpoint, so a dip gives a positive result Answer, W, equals -2.13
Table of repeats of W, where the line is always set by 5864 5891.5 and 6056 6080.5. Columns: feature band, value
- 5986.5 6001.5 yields -0.8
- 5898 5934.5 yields -2.0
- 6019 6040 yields -0.7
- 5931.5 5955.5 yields -2.5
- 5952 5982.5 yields -2.4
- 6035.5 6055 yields -0.5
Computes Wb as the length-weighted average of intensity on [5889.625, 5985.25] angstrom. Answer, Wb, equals 4.64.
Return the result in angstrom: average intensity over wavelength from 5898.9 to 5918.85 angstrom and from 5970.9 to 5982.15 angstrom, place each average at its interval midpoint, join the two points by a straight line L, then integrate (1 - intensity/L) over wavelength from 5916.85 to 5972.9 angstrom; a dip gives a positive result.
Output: -2.4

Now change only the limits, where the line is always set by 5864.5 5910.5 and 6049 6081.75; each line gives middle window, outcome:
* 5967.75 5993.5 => -2.5 angstrom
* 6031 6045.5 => -0.6 angstrom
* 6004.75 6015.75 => -0.6 angstrom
